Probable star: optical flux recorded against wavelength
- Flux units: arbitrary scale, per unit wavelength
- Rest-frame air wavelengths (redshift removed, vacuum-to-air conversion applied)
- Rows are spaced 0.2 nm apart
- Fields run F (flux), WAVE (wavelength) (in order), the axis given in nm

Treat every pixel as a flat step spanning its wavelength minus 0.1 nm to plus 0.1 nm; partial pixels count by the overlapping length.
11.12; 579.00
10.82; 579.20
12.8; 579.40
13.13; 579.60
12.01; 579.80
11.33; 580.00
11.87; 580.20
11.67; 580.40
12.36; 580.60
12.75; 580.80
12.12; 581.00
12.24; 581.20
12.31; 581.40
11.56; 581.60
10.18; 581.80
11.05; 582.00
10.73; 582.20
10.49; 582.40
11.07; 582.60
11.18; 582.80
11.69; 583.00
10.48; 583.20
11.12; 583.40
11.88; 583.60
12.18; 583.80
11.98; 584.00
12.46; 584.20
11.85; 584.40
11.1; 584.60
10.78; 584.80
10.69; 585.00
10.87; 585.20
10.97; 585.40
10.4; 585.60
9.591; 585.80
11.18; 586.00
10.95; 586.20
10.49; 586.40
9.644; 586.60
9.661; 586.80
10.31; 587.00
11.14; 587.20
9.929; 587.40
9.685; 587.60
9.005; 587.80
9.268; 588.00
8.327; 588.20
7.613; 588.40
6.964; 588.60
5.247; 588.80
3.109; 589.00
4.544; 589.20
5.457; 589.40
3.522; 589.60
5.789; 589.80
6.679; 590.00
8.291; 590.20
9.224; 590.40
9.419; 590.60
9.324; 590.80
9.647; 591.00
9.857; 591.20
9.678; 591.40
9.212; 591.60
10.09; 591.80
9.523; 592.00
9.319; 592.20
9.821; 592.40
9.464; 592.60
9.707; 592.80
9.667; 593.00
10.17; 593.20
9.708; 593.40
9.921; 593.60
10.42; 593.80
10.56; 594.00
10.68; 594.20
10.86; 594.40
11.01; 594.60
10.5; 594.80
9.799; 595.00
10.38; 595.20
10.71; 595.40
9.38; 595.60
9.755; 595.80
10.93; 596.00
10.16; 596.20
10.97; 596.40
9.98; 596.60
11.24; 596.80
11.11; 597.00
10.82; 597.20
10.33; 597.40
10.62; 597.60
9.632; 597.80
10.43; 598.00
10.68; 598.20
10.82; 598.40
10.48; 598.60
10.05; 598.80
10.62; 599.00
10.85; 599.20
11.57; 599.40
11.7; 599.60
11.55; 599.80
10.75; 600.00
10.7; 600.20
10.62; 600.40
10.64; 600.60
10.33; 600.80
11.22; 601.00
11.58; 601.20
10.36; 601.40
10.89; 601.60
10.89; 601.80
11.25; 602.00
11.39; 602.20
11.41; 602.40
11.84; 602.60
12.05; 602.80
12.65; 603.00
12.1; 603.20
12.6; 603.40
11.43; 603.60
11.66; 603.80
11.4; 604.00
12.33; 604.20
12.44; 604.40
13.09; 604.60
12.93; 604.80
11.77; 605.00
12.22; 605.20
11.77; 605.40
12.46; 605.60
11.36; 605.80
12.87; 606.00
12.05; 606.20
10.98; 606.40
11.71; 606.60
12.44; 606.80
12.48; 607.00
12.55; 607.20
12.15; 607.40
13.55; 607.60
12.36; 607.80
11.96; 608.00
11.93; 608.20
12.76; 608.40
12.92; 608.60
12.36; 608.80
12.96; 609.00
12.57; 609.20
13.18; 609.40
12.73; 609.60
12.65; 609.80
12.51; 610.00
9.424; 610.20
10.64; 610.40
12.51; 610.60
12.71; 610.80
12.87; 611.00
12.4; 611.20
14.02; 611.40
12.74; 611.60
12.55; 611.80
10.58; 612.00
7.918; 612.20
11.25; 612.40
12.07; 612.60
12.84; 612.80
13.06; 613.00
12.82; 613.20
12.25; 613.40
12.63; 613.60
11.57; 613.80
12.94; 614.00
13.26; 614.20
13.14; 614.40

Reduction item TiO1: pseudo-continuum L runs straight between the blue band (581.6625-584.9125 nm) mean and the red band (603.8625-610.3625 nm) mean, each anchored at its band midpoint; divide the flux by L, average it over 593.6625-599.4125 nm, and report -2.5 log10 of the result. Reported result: 0.13 mag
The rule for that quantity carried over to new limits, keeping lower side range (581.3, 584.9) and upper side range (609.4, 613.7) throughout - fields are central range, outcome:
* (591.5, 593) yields 0.204 mag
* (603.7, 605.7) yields -0.027 mag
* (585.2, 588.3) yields 0.138 mag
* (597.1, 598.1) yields 0.133 mag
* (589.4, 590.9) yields 0.491 mag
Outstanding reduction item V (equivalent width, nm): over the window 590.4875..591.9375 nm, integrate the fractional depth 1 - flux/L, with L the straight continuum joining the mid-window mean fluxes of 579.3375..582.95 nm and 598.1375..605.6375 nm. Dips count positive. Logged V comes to 0.25 nm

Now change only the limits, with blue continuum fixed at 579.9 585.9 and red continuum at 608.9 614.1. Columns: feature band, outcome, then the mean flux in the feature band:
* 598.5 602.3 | 0.301 nm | 10.9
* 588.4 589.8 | 0.784 nm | 5.08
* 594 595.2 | 0.117 nm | 10.6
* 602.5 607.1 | -0.051 nm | 12.1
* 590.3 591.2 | 0.166 nm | 9.45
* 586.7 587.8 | 0.138 nm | 10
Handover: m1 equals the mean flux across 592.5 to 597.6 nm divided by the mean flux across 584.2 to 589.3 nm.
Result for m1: 1.10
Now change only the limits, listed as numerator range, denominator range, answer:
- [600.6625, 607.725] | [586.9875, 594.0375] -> 1.39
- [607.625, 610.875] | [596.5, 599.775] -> 1.15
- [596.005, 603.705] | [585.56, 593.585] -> 1.26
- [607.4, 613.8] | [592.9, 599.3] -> 1.18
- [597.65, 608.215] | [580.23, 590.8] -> 1.17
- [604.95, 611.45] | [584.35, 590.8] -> 1.40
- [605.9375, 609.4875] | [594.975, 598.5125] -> 1.19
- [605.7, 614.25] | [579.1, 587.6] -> 1.09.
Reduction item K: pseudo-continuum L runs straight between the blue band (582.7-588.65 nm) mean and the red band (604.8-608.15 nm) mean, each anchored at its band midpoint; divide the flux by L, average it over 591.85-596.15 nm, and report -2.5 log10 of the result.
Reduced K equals 0.108 mag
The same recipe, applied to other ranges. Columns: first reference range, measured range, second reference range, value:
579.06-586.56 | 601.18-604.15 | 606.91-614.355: 0.042 mag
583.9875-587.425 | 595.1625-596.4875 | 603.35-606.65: 0.113 mag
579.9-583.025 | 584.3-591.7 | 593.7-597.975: 0.236 mag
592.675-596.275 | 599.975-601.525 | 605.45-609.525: 0.048 mag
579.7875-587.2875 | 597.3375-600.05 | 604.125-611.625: 0.115 mag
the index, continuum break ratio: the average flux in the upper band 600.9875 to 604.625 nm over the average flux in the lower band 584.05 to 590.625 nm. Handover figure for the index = 1.3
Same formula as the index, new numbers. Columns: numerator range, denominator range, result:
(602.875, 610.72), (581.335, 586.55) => 1.10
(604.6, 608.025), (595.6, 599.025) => 1.17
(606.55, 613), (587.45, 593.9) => 1.46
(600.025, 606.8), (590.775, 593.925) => 1.20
